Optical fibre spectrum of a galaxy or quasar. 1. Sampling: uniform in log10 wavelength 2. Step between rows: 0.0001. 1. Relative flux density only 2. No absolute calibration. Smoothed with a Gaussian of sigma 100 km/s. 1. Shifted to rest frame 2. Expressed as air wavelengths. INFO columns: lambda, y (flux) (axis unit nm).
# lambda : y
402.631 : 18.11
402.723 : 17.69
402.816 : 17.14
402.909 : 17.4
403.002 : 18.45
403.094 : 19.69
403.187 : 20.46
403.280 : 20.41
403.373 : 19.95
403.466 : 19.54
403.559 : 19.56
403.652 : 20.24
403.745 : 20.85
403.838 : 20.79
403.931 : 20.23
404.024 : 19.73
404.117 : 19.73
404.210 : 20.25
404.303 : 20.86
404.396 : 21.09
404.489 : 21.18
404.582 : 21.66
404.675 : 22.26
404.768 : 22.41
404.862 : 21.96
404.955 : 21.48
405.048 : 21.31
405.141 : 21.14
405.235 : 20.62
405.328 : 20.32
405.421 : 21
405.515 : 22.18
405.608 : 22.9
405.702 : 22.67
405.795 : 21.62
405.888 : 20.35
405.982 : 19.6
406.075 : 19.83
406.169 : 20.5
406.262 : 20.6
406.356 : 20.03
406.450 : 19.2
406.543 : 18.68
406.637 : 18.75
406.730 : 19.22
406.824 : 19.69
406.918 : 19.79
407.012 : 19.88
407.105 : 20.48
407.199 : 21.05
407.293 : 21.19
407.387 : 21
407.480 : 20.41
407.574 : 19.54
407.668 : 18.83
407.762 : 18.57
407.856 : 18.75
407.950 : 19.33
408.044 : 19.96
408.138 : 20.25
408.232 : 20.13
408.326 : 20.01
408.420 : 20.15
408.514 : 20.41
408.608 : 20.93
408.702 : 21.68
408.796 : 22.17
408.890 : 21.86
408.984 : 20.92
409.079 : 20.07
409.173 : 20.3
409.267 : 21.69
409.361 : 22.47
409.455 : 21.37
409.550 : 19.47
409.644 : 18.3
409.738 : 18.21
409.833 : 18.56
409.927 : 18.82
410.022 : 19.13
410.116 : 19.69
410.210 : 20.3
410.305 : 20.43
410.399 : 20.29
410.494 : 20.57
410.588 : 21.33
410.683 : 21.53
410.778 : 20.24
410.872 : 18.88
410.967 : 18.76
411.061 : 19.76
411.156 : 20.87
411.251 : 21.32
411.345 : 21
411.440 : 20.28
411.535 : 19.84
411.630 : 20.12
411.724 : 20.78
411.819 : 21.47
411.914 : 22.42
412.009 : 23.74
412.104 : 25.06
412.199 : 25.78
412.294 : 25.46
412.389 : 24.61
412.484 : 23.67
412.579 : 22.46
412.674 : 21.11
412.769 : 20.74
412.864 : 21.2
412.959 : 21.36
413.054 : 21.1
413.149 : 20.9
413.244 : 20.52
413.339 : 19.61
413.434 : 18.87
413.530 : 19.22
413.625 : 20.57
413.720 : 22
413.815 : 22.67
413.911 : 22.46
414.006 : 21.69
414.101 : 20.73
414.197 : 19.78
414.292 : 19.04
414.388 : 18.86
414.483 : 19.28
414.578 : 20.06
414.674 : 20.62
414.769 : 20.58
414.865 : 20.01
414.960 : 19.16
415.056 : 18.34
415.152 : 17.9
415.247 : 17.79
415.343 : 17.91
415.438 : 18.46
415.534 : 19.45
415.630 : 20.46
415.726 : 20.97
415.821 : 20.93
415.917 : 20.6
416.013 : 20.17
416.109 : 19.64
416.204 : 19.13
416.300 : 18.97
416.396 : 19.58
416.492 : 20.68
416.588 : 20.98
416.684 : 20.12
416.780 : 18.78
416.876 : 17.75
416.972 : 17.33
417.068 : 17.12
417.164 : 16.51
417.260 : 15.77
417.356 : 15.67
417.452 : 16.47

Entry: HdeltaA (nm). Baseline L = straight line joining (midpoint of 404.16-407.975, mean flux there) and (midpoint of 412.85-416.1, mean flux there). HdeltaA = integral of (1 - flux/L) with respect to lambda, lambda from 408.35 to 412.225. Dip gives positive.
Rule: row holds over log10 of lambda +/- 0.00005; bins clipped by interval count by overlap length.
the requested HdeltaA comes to -0.079 nm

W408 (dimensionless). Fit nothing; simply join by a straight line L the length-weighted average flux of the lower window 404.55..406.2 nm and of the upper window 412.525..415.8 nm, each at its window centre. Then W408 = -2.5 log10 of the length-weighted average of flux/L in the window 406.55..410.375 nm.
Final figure 0.04 mag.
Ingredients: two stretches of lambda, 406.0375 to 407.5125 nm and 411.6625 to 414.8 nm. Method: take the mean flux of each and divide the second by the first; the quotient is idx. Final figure 1.07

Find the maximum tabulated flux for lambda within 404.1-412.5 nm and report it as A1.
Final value 25.78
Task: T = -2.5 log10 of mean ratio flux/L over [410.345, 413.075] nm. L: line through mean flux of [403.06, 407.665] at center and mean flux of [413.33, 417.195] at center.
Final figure -0.08 mag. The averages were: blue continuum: 20.6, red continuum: 19.6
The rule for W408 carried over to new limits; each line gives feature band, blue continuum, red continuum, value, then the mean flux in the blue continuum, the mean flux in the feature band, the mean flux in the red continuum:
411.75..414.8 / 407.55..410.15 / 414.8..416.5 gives -0.10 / 20.1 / 21.5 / 19.4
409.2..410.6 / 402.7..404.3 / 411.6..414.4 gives 0.05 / 19.6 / 20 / 21.6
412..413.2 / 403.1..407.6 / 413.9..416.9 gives -0.15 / 20.6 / 22.8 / 19.7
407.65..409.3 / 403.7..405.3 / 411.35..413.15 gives 0.07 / 21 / 20.3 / 22.2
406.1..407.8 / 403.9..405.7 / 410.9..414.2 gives 0.08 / 21.2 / 19.9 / 21.5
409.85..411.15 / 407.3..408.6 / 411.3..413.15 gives 0.07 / 19.9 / 20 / 22.2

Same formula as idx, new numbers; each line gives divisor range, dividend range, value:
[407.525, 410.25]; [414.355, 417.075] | 0.97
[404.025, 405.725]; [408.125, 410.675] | 0.96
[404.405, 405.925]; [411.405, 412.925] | 1.04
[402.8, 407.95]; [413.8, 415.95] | 0.98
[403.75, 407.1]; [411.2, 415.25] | 1.02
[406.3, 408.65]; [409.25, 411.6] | 1.01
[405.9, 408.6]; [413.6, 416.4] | 1.00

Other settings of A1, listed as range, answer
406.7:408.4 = 21.19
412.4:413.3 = 23.67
